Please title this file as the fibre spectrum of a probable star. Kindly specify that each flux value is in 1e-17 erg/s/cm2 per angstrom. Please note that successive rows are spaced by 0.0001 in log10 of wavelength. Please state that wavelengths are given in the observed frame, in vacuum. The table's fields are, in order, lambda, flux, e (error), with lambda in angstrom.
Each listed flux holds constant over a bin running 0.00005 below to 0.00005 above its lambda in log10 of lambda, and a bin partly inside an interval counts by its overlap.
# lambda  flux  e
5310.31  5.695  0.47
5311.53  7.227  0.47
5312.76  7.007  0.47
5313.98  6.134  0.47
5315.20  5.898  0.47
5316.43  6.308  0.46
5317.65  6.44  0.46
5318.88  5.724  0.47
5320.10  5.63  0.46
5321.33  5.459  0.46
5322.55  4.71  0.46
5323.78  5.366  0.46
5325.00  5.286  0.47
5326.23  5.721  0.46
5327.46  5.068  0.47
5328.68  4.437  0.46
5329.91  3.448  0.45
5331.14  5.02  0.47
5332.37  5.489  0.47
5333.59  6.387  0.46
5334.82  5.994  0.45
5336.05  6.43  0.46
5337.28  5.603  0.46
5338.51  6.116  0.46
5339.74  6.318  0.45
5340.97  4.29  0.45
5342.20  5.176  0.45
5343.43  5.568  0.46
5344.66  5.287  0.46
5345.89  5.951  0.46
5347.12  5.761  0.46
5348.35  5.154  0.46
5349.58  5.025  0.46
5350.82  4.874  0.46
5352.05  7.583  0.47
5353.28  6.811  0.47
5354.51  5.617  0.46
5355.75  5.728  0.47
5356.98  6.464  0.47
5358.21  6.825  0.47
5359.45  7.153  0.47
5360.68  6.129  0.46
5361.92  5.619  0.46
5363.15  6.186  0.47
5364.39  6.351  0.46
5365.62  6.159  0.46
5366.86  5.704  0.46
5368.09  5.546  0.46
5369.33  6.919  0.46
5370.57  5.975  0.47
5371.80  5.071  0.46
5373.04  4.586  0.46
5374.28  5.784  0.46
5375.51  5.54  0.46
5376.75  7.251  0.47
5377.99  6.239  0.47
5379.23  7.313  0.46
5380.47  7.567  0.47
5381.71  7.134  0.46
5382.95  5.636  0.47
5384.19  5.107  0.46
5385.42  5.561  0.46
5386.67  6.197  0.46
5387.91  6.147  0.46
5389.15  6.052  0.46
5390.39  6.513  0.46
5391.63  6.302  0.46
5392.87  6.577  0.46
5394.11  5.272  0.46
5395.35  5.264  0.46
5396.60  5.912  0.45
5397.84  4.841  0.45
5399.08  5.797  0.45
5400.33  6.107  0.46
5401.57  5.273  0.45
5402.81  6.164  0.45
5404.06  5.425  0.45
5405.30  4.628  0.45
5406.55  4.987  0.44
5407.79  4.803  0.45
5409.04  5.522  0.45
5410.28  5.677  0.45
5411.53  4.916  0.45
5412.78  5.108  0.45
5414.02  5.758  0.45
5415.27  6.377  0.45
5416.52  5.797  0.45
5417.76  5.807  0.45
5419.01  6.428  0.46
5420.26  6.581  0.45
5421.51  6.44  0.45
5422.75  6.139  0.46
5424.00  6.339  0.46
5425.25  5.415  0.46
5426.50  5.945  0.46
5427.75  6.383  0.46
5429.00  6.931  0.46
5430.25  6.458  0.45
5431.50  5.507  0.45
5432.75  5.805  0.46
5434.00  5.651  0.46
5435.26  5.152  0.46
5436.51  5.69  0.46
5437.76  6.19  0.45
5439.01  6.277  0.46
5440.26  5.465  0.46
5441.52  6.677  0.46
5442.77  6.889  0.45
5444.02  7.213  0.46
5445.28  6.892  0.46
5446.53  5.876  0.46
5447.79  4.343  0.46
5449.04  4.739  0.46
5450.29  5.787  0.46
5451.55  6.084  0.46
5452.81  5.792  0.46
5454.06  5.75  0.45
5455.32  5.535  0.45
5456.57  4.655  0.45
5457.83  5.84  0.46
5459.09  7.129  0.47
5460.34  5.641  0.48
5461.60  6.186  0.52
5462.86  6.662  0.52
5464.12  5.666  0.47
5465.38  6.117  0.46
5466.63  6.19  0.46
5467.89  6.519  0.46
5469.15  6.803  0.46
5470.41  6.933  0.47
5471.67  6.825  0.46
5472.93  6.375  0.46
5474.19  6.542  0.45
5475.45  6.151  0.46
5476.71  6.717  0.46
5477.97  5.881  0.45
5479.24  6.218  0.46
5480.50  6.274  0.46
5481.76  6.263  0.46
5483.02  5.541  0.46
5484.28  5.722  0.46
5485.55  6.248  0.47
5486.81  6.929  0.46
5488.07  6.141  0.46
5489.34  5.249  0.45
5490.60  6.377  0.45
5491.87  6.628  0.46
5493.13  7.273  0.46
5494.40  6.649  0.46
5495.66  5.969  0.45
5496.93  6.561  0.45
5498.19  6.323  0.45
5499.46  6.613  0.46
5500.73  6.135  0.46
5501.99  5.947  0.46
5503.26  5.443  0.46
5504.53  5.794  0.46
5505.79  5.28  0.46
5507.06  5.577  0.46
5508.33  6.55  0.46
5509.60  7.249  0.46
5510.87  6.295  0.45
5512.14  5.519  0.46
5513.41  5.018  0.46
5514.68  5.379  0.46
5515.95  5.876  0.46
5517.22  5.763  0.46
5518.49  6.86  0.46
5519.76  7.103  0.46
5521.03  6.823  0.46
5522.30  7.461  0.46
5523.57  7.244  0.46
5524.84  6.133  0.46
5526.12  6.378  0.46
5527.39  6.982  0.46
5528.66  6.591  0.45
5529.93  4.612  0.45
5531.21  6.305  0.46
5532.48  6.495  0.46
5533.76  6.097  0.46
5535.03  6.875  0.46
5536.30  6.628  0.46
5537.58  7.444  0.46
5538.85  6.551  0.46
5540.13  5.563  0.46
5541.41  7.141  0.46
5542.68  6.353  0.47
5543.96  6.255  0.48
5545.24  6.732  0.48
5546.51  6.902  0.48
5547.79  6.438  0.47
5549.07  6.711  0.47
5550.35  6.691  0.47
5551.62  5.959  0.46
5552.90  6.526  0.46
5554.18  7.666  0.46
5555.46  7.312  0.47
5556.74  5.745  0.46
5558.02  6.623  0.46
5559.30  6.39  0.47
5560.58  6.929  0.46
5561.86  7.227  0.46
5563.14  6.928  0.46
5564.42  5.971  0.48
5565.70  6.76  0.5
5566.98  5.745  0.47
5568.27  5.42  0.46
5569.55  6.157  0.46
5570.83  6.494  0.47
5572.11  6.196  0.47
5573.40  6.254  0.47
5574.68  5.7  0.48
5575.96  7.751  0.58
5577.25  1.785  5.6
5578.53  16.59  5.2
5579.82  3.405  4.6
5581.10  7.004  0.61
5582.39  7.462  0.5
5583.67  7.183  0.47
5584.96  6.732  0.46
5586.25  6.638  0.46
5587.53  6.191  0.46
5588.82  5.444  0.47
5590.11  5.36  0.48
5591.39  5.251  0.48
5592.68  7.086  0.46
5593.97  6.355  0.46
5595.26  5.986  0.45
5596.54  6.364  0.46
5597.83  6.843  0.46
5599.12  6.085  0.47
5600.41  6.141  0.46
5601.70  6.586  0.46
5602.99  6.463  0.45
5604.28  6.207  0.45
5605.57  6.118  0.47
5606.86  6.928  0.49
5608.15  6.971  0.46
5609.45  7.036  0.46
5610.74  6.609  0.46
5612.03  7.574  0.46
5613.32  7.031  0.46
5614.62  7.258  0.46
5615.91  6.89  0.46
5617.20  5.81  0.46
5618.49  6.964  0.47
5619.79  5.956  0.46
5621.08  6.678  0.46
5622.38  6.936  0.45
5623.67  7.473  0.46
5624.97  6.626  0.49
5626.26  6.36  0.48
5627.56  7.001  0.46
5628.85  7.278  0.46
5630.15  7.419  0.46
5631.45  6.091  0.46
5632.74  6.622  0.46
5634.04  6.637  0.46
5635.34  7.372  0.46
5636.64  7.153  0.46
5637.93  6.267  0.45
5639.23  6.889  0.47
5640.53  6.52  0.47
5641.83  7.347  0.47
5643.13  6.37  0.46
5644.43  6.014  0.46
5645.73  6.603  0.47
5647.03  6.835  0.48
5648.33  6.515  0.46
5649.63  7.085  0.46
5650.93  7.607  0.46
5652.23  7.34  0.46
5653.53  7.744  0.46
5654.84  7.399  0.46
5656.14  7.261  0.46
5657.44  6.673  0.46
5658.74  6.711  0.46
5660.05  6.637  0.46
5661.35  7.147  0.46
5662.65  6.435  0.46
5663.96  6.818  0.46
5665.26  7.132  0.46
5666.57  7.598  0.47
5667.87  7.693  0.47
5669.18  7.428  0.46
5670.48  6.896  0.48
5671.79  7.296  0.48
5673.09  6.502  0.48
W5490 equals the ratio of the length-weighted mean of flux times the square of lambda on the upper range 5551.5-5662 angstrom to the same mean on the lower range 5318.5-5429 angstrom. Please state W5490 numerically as 1.25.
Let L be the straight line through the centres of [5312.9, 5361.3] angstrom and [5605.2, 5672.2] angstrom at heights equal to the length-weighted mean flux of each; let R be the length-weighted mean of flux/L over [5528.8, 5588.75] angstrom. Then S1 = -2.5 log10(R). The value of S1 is 0.00 mag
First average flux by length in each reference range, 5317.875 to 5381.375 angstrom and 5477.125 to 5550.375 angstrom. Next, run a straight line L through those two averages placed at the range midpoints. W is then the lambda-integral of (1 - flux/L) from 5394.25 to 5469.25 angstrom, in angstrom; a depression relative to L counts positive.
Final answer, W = 2.5 angstrom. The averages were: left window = 5.8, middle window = 5.86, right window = 6.31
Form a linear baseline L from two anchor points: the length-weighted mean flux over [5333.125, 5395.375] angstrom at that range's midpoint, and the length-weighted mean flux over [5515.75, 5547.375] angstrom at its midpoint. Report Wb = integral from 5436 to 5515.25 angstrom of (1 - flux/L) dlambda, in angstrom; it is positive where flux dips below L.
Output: 3.0 angstrom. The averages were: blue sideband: 6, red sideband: 6.54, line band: 6.12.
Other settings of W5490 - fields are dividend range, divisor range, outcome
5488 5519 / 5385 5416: 1.12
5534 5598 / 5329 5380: 1.21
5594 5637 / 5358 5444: 1.22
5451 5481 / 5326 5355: 1.17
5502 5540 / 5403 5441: 1.12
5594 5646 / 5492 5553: 1.09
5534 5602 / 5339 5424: 1.19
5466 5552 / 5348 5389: 1.10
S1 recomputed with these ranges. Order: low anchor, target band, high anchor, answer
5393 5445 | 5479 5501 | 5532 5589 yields -0.01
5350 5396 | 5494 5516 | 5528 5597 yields 0.07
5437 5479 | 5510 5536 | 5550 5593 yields 0.01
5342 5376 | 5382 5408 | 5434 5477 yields 0.05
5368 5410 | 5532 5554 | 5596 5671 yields -0.02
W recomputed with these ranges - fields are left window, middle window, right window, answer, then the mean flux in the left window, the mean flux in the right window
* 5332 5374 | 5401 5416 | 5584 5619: 1.6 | 5.88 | 6.48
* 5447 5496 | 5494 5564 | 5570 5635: -0.7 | 6.11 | 6.64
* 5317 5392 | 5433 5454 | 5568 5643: 0.7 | 5.84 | 6.64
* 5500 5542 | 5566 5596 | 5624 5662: 0.6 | 6.28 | 6.89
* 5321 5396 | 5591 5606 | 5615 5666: 0.9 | 5.84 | 6.84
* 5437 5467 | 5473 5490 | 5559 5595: -0.1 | 5.98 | 6.51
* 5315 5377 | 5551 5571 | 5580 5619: -0.3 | 5.73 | 6.52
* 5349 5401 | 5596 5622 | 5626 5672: 0.7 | 6.06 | 6.95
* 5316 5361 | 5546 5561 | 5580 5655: -0.5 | 5.68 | 6.68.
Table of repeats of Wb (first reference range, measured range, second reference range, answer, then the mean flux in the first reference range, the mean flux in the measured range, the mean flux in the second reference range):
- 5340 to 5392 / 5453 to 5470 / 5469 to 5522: 0.3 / 6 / 6.06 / 6.24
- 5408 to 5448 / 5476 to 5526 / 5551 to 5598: 0.2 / 5.99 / 6.23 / 6.52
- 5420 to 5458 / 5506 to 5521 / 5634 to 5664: 0.4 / 5.94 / 6.11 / 6.9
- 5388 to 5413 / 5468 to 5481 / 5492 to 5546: -0.9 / 5.58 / 6.47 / 6.33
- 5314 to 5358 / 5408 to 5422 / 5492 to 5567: 0.3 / 5.62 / 5.82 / 6.42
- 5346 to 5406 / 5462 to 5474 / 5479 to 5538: -0.5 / 5.97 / 6.45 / 6.27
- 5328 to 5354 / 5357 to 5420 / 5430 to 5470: -1.9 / 5.56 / 5.91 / 5.98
